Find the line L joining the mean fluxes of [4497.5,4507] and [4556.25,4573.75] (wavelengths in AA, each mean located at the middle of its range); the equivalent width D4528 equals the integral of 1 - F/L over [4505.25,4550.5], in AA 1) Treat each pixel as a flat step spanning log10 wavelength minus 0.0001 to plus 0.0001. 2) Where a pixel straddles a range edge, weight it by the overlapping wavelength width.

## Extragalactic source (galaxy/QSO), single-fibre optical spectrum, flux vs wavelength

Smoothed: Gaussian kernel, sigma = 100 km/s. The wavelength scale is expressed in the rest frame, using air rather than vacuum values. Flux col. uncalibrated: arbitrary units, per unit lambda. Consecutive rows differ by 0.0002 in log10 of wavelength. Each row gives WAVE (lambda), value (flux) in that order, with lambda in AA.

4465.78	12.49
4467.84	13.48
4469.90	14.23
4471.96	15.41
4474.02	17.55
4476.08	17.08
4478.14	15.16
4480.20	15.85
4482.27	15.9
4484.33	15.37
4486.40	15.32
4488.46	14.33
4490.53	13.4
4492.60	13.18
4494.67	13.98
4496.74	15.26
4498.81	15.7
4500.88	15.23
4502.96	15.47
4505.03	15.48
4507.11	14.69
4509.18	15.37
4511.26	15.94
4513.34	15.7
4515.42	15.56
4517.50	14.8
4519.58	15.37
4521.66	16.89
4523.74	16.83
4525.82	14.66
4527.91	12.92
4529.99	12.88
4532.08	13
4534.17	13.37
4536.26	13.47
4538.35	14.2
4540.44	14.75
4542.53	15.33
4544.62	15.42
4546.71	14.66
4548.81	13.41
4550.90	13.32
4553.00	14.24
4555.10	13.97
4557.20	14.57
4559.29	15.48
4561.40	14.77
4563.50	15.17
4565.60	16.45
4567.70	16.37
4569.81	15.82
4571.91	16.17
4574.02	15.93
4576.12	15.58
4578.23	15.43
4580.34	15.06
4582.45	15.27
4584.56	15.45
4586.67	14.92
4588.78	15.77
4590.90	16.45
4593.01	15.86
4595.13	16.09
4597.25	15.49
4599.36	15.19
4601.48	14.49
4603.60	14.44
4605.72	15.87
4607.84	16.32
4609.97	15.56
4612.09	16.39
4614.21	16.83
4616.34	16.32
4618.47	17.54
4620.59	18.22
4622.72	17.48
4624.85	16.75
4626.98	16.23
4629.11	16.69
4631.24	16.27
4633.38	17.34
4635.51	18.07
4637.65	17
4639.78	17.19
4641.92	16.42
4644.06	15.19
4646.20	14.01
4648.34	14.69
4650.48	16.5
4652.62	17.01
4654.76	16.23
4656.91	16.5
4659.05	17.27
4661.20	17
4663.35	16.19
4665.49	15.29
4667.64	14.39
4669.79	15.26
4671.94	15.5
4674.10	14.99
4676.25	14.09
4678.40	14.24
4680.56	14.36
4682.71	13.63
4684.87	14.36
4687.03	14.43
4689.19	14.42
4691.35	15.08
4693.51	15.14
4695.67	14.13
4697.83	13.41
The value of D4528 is 2.2 AA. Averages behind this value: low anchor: 15.4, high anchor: 15.6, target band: 14.7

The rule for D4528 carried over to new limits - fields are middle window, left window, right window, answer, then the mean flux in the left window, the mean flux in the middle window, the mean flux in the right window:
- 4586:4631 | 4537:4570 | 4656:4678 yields -2.8 AA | 14.8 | 16.2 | 15.6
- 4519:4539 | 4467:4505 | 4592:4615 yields 1.3 AA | 15.1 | 14.3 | 15.7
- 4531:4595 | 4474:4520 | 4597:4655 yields 3.1 AA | 15.2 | 15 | 16.3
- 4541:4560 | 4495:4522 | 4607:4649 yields 1.6 AA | 15.4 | 14.5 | 16.5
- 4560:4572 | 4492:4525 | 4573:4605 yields -0.3 AA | 15.4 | 15.7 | 15.4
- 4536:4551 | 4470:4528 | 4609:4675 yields 1.2 AA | 15.3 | 14.4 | 16.3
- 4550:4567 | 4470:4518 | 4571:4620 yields 0.9 AA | 15.3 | 14.8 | 15.8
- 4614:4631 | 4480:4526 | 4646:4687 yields -1.8 AA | 15.2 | 17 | 15.3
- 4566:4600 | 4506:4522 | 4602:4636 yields 1.1 AA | 15.5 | 15.7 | 16.6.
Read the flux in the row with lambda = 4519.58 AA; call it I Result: 15.37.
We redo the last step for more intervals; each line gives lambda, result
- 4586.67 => 14.92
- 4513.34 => 15.7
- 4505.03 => 15.48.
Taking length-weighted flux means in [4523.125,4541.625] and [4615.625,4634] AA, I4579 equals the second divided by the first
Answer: 1.22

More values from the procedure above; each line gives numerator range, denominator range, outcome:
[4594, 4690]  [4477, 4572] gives 1.07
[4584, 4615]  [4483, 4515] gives 1.05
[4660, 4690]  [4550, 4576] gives 0.98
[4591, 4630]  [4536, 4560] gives 1.12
